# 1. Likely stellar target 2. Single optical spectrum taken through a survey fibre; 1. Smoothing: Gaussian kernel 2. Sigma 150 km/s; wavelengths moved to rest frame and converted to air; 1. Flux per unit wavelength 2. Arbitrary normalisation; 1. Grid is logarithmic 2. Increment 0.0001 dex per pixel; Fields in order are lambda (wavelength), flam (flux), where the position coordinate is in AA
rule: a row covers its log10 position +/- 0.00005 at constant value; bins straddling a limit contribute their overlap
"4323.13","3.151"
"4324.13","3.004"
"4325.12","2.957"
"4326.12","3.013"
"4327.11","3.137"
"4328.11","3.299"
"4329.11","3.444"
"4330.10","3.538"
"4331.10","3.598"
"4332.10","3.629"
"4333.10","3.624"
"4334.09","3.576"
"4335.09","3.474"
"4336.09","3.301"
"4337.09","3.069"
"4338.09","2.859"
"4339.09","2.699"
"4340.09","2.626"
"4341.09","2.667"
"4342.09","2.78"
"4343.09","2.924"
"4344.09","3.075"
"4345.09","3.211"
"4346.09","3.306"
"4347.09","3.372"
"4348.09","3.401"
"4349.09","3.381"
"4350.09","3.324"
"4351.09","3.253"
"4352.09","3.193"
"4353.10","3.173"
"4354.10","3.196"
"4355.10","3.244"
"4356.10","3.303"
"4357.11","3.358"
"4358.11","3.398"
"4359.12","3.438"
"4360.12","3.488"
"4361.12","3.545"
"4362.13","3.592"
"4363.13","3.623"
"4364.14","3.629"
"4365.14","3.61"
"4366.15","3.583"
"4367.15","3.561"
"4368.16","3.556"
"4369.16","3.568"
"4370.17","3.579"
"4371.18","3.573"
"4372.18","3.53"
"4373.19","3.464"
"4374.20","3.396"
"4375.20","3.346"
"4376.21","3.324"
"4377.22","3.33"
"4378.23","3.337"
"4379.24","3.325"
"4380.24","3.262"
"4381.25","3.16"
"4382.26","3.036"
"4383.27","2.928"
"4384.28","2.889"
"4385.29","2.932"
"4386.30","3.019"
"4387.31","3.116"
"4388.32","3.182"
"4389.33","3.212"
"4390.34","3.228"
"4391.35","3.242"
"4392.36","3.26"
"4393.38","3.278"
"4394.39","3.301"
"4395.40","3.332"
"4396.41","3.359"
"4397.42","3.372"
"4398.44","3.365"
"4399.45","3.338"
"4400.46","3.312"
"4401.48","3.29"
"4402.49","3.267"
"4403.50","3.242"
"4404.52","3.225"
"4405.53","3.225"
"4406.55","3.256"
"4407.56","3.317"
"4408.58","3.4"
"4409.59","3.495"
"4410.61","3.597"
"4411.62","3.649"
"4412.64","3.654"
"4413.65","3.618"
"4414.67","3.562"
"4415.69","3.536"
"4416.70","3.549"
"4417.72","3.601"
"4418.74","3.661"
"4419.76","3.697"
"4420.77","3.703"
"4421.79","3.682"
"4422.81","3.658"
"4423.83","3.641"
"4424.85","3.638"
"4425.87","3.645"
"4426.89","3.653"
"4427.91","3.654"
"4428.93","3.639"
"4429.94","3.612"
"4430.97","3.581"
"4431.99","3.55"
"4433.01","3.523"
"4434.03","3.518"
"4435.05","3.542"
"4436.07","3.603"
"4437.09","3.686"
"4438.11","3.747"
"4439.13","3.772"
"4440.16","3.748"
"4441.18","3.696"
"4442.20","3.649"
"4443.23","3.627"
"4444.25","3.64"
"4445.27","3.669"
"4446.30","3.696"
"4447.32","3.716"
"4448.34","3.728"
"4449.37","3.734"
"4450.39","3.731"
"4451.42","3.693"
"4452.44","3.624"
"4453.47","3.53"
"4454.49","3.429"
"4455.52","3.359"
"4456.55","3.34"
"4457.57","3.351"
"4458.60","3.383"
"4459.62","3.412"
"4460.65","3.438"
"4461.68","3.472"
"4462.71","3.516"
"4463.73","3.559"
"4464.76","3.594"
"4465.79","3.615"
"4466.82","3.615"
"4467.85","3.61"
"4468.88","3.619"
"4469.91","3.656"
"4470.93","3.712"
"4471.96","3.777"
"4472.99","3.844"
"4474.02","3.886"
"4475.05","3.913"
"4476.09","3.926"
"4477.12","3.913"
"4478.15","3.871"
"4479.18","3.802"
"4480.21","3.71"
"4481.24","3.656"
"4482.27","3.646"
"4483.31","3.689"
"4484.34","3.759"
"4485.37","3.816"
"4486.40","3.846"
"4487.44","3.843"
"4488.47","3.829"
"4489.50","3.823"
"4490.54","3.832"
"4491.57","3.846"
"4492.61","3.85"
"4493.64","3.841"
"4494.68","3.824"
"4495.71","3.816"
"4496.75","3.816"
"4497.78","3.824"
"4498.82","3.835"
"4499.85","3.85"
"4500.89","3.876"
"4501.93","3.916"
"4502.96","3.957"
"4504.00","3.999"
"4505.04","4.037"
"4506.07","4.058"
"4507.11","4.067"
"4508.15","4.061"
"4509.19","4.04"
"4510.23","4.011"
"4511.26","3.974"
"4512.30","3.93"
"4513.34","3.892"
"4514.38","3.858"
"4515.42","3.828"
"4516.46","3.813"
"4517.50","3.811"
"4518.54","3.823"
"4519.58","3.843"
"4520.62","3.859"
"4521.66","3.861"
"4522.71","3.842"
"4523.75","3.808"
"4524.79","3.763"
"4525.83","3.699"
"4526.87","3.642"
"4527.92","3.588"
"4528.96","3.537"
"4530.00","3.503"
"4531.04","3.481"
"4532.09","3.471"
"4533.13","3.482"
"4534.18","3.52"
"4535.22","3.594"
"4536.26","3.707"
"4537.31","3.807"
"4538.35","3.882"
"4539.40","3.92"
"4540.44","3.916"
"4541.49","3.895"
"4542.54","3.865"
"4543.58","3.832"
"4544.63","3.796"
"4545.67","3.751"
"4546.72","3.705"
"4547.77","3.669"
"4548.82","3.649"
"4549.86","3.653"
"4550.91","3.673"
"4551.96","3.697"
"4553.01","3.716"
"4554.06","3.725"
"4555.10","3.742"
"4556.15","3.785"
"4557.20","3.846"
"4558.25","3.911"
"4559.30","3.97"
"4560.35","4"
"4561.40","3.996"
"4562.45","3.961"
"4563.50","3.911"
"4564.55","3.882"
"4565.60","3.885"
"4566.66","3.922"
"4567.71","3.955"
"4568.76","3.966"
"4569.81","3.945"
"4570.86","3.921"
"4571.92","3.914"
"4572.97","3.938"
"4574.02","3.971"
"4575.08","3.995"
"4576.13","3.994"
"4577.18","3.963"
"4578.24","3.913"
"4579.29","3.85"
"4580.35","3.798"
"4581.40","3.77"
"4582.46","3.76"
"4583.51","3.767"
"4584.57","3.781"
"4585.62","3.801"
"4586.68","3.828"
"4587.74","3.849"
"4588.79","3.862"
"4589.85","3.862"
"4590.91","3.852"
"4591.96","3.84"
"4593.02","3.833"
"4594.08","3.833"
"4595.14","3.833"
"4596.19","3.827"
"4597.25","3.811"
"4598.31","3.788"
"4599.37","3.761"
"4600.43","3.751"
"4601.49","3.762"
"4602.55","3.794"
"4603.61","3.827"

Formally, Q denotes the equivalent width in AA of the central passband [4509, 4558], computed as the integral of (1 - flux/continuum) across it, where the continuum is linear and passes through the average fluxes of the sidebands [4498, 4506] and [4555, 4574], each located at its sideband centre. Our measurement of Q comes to 2.07 AA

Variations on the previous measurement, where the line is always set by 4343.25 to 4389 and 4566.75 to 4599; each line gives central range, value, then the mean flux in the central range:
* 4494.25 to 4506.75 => -0.81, 3.91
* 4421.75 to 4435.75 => -0.48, 3.61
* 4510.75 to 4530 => -0.40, 3.79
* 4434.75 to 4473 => -0.62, 3.61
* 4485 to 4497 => -0.63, 3.83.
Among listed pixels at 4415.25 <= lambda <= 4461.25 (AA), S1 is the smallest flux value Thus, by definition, 3.34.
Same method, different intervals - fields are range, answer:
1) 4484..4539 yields 3.471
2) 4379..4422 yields 2.889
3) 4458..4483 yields 3.383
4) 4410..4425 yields 3.536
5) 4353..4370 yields 3.173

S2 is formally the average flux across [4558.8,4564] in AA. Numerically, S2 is 3.97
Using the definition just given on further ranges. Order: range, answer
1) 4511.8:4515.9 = 3.88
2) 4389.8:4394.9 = 3.26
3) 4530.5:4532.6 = 3.47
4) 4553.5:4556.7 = 3.76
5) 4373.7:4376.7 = 3.36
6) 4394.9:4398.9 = 3.35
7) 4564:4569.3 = 3.92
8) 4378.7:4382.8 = 3.2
